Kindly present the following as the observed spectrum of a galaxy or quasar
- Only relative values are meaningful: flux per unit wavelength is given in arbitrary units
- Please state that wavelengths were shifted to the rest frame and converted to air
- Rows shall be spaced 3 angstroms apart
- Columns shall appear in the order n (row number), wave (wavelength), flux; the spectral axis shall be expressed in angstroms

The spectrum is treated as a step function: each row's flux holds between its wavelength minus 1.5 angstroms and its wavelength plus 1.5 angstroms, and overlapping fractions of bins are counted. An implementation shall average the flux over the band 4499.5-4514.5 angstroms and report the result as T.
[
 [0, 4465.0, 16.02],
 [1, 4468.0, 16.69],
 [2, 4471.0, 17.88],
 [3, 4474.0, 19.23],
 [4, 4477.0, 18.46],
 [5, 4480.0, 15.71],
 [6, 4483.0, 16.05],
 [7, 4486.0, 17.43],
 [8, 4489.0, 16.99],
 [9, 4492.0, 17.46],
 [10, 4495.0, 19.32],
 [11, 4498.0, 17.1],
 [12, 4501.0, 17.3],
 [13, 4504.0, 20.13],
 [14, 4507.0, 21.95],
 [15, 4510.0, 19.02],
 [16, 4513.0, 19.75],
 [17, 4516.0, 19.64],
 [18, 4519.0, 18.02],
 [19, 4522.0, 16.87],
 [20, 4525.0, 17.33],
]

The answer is 19.6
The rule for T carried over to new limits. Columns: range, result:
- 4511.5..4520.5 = 19.1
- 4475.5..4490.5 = 16.9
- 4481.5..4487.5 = 16.7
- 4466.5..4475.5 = 17.9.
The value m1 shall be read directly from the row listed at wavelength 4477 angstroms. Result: 18.46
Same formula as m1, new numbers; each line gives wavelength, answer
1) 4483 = 16.05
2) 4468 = 16.69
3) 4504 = 20.13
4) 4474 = 19.23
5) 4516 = 19.64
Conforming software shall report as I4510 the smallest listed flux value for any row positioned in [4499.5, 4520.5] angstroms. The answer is 17.3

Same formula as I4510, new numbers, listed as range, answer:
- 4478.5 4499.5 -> 15.71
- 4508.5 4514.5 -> 19.02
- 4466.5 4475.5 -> 16.69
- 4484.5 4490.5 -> 16.99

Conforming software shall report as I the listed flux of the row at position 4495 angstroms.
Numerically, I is 19.32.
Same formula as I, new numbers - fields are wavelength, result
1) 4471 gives 17.88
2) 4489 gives 16.99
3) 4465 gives 16.02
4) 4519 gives 18.02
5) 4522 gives 16.87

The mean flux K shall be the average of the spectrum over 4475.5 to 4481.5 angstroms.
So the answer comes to 17.1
